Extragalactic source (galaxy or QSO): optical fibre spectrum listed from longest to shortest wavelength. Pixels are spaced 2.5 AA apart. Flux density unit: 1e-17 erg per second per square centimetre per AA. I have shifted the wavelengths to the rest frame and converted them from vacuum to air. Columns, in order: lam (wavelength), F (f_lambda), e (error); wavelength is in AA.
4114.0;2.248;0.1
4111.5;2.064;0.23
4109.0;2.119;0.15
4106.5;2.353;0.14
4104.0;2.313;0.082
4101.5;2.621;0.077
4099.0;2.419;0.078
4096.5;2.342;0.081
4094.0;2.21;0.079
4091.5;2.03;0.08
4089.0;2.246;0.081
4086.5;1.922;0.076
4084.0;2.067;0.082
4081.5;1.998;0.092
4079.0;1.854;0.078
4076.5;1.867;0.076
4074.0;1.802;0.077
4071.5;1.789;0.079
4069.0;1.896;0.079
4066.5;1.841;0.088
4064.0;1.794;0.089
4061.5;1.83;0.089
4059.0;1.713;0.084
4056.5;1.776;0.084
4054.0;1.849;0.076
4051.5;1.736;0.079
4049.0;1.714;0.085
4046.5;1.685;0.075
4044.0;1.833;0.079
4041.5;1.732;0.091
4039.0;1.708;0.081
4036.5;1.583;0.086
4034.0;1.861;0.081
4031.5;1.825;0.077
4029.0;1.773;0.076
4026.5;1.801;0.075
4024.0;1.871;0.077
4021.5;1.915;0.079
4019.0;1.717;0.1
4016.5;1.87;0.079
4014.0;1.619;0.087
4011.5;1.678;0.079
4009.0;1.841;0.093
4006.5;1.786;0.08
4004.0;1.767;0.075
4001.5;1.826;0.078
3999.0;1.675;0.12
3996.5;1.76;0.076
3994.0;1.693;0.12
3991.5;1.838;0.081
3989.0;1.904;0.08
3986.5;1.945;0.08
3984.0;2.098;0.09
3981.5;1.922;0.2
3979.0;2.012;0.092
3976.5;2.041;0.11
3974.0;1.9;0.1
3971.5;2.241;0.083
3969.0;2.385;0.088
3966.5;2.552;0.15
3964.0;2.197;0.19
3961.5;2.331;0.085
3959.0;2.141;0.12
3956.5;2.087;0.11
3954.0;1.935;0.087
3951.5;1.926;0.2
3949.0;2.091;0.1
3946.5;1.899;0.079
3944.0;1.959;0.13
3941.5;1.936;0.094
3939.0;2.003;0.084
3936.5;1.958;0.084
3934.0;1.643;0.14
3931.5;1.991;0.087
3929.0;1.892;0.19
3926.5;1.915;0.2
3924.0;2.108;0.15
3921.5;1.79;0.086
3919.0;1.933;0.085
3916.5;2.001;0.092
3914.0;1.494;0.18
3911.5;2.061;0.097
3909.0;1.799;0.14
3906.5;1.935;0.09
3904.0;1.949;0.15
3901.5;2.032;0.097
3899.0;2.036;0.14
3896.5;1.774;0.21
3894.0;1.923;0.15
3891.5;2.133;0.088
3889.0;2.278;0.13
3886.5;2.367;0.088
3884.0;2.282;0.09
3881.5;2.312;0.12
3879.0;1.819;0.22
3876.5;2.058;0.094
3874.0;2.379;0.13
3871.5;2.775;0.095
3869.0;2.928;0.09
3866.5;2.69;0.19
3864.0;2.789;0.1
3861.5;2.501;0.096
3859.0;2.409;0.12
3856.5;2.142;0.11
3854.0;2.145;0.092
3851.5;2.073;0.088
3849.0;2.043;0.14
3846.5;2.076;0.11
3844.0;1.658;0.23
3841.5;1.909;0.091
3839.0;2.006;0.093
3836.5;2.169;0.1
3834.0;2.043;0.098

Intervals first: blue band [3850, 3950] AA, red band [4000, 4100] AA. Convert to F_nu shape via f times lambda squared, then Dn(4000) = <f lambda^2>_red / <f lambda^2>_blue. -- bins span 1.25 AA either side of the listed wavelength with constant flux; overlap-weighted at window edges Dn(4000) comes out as 1.0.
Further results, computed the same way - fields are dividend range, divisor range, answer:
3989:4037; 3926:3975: 0.89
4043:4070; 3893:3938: 1.01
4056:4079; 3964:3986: 0.89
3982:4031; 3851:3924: 0.89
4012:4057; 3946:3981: 0.86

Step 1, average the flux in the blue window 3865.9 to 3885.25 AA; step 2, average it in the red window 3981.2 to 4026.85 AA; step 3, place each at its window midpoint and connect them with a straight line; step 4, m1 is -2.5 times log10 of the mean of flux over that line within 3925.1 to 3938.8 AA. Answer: 0.13 mag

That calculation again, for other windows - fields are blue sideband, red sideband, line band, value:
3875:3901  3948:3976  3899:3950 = 0.11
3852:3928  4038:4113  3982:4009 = 0.12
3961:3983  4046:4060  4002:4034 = 0.08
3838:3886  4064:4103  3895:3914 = 0.17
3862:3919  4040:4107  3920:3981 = 0.03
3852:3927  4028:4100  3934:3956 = 0.07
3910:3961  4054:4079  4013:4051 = 0.05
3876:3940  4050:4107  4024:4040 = 0.13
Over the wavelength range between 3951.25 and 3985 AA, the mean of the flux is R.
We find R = 2.13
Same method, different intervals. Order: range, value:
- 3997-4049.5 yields 1.77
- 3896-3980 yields 2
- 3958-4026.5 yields 1.94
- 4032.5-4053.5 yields 1.74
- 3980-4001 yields 1.86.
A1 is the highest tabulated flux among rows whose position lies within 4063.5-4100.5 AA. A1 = 2.419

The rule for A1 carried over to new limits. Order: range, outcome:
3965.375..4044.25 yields 2.552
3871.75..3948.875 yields 2.379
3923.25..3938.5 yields 2.108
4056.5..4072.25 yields 1.896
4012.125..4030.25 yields 1.915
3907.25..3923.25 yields 2.061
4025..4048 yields 1.861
